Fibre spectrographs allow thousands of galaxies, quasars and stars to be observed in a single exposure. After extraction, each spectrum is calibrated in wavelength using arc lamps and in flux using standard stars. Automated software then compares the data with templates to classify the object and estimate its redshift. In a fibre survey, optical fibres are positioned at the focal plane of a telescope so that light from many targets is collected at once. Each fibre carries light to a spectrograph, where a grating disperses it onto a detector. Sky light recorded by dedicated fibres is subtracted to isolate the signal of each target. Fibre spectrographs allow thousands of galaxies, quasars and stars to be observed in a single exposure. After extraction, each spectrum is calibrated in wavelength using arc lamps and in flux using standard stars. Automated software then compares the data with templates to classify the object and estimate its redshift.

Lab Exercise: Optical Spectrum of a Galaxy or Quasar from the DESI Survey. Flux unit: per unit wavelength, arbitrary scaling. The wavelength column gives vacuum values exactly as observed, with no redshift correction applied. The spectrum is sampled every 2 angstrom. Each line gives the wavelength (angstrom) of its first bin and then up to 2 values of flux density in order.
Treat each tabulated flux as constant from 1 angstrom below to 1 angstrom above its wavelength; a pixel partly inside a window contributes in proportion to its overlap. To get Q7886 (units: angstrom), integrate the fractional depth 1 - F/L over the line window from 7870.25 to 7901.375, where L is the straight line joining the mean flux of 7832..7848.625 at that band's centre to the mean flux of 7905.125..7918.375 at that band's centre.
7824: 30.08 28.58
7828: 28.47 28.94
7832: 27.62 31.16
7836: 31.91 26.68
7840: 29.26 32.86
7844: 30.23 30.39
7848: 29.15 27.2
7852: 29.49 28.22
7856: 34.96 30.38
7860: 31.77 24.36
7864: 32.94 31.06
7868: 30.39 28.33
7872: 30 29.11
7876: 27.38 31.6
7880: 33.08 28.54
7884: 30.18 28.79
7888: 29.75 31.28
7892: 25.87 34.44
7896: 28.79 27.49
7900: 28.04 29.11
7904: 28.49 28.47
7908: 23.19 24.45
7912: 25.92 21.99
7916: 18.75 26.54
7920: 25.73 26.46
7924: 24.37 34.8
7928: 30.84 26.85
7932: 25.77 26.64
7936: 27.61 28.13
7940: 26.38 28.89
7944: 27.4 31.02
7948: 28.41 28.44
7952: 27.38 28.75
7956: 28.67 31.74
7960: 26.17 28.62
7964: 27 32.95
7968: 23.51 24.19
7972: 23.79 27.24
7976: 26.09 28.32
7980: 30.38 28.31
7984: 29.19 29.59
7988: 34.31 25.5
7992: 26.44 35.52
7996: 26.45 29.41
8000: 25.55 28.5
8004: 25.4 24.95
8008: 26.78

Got -4.0 angstrom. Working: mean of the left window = 30.1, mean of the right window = 24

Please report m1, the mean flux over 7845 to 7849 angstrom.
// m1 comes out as 29.8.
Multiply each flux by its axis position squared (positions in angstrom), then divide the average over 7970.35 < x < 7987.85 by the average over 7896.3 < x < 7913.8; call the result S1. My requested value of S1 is 1.1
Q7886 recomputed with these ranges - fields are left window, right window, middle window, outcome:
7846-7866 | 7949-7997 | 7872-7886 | -0.1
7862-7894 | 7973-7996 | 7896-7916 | 2.4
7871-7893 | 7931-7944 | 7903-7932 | 1.9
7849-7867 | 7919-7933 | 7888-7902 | -0.2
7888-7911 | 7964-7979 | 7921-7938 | -0.2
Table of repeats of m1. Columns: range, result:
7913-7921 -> 23.3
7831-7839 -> 29.3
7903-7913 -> 26.1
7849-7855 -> 28.3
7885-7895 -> 30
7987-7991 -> 29.9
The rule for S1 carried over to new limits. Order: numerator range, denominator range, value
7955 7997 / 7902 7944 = 1.08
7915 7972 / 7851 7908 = 0.94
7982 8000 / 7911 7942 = 1.12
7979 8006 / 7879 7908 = 1.01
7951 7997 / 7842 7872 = 0.97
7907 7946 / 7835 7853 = 0.91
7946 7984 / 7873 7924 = 1.03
